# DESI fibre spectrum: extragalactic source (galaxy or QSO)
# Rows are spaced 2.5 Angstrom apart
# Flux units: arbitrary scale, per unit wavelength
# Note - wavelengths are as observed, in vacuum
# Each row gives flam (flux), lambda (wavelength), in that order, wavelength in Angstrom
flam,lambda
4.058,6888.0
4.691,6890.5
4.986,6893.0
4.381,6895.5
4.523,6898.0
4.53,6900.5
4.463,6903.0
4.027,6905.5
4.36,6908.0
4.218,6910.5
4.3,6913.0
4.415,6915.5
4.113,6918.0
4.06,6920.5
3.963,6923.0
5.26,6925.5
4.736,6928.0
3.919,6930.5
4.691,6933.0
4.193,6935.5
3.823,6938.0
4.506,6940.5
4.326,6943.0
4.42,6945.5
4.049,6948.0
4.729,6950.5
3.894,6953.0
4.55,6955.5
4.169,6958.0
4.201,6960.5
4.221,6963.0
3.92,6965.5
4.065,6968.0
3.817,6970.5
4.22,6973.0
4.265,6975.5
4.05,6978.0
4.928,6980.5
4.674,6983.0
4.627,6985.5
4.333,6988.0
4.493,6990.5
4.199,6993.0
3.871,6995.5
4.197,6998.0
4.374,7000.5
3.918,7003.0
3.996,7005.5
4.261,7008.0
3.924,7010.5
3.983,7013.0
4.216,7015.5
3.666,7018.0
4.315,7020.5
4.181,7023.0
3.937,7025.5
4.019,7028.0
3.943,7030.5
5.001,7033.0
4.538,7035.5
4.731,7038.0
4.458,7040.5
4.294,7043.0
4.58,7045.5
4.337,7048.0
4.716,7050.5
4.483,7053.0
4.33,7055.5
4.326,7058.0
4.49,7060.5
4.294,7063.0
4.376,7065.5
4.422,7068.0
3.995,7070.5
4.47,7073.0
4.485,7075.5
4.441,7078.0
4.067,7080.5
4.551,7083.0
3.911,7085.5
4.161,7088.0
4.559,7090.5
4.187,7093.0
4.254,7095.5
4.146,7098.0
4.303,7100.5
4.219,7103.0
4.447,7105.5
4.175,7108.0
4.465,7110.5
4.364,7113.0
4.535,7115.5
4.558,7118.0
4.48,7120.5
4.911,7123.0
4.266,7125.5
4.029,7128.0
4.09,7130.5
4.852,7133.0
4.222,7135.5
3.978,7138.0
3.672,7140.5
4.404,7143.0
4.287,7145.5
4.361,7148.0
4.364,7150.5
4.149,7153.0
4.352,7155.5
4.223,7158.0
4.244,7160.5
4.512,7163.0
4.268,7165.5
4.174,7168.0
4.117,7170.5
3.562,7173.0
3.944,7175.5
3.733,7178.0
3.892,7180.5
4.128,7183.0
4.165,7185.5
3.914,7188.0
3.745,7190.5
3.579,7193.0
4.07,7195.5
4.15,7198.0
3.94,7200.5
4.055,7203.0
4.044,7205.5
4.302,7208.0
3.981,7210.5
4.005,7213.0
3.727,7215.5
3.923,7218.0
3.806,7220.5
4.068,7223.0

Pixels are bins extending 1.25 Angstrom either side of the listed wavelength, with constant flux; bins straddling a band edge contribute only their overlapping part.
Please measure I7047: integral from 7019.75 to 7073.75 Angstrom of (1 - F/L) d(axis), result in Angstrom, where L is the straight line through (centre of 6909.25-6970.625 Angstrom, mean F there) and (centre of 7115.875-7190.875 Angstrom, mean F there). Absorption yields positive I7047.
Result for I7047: -1.8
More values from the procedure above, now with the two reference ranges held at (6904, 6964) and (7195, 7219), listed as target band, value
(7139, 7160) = -0.8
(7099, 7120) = -1.4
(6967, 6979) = 0.5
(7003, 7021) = 0.8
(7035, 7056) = -1.6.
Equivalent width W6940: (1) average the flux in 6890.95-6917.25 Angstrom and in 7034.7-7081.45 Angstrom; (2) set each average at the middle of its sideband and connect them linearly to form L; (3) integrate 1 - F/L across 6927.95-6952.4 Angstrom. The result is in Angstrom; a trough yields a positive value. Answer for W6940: 0.62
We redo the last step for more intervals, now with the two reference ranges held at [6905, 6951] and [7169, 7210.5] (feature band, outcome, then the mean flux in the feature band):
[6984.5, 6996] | -0.2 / 4.33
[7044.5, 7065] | -1.5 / 4.44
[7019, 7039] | -0.7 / 4.32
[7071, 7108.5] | -1.7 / 4.29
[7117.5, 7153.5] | -2.4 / 4.31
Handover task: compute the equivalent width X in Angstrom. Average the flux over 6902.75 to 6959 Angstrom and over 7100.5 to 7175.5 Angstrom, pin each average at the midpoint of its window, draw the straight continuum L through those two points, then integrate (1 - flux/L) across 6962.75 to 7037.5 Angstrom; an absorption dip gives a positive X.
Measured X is 1.57 Angstrom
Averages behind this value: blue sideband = 4.31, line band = 4.21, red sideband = 4.28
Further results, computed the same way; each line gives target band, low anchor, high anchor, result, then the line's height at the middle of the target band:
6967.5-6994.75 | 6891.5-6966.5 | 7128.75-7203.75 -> -0.3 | 4.28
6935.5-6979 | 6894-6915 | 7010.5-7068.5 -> 1.5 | 4.35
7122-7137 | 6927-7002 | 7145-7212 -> -0.9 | 4.13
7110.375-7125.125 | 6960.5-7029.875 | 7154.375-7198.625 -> -1.7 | 4.08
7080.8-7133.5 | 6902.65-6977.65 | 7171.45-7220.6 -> -3.8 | 4.05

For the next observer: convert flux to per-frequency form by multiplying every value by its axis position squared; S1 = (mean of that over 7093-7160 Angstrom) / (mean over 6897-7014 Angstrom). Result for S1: 1.1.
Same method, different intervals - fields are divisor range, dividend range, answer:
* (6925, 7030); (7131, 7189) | 1.03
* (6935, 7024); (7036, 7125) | 1.07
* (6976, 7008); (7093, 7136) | 1.05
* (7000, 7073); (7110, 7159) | 1.04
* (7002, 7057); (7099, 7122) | 1.05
